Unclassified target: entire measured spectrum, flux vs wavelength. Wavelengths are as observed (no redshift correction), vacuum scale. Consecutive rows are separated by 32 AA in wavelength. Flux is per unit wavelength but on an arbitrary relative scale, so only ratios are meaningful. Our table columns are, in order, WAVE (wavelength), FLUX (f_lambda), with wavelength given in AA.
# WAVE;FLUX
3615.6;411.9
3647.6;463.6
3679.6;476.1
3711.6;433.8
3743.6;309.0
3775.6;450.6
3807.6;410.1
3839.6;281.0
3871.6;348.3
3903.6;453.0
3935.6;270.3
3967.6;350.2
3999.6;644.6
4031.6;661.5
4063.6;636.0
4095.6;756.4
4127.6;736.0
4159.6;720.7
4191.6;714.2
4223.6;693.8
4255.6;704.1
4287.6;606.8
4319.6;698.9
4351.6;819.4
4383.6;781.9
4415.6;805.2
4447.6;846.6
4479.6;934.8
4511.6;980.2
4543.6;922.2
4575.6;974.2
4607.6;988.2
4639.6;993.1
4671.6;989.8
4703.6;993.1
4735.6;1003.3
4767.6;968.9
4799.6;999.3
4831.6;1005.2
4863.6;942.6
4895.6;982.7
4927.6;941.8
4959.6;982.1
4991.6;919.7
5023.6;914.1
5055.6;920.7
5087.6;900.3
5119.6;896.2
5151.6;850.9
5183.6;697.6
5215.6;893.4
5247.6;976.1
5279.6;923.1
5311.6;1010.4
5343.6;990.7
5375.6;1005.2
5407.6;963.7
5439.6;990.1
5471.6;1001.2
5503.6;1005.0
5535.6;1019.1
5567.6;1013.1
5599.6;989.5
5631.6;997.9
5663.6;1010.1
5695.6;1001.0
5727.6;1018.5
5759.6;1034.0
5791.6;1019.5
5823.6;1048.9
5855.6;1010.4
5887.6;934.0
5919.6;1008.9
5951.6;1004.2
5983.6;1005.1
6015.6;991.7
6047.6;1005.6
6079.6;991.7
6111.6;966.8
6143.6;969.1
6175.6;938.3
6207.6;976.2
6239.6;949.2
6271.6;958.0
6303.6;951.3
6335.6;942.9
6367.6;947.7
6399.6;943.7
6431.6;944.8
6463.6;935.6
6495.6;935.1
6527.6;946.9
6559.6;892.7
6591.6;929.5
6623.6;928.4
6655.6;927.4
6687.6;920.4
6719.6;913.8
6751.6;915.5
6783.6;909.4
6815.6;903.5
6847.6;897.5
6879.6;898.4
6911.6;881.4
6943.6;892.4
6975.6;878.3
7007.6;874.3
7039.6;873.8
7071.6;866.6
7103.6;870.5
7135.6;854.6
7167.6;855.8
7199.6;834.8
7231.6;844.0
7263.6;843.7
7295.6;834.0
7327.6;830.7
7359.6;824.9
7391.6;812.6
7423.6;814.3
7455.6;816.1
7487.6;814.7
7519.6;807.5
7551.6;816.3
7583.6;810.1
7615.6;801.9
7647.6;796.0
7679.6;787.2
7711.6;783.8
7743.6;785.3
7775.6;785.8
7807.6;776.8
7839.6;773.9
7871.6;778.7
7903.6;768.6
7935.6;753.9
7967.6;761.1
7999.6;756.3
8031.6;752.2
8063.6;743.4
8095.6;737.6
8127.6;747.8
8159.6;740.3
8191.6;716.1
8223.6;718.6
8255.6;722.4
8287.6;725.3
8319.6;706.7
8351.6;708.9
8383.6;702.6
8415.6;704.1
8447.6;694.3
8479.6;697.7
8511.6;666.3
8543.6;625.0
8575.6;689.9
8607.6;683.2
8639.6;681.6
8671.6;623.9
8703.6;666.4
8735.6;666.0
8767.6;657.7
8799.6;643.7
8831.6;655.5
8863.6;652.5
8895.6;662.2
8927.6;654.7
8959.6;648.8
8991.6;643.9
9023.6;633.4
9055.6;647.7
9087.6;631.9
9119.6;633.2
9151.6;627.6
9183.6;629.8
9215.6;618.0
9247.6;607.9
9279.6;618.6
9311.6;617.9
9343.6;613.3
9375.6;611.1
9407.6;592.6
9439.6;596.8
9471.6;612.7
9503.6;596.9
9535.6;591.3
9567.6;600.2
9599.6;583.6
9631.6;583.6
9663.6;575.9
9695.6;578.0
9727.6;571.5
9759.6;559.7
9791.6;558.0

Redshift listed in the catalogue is 0.000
